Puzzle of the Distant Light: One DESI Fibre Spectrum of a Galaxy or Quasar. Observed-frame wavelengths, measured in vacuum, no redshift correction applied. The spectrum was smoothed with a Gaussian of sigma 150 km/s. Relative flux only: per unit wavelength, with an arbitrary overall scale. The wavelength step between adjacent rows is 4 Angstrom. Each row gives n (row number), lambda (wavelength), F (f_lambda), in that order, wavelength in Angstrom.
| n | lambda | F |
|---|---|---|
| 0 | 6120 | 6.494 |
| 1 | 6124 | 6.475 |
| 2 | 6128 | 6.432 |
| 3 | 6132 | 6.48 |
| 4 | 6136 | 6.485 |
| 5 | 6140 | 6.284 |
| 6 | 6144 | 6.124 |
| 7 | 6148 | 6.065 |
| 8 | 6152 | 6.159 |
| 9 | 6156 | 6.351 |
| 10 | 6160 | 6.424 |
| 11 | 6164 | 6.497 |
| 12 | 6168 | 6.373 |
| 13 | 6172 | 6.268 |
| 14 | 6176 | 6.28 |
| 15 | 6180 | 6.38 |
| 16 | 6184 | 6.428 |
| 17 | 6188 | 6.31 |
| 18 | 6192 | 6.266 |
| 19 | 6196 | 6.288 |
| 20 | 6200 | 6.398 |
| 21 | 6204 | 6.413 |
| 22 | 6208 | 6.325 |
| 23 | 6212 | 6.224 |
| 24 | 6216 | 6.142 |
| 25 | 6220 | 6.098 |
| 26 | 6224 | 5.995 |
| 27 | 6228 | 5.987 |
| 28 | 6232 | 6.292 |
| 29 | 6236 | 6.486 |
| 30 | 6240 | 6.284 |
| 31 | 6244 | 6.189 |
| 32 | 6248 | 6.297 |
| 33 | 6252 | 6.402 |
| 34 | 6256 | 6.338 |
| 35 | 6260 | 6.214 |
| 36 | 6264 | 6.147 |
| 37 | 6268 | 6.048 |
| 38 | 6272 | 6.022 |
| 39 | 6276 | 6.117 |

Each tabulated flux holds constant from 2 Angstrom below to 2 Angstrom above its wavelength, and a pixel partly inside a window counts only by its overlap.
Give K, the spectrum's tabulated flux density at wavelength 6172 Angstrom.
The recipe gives 6.268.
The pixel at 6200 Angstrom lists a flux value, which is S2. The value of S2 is 6.398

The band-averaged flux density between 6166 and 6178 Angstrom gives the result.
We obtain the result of 6.31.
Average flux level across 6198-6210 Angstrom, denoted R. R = 6.38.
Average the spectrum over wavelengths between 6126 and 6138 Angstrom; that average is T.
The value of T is 6.47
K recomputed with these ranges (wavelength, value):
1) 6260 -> 6.214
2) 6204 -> 6.413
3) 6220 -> 6.098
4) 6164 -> 6.497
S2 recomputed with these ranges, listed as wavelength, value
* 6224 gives 5.995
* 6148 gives 6.065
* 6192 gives 6.266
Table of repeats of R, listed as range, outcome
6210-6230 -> 6.09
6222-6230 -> 5.99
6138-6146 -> 6.2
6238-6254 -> 6.29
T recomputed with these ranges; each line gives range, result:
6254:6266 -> 6.23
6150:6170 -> 6.36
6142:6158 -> 6.17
